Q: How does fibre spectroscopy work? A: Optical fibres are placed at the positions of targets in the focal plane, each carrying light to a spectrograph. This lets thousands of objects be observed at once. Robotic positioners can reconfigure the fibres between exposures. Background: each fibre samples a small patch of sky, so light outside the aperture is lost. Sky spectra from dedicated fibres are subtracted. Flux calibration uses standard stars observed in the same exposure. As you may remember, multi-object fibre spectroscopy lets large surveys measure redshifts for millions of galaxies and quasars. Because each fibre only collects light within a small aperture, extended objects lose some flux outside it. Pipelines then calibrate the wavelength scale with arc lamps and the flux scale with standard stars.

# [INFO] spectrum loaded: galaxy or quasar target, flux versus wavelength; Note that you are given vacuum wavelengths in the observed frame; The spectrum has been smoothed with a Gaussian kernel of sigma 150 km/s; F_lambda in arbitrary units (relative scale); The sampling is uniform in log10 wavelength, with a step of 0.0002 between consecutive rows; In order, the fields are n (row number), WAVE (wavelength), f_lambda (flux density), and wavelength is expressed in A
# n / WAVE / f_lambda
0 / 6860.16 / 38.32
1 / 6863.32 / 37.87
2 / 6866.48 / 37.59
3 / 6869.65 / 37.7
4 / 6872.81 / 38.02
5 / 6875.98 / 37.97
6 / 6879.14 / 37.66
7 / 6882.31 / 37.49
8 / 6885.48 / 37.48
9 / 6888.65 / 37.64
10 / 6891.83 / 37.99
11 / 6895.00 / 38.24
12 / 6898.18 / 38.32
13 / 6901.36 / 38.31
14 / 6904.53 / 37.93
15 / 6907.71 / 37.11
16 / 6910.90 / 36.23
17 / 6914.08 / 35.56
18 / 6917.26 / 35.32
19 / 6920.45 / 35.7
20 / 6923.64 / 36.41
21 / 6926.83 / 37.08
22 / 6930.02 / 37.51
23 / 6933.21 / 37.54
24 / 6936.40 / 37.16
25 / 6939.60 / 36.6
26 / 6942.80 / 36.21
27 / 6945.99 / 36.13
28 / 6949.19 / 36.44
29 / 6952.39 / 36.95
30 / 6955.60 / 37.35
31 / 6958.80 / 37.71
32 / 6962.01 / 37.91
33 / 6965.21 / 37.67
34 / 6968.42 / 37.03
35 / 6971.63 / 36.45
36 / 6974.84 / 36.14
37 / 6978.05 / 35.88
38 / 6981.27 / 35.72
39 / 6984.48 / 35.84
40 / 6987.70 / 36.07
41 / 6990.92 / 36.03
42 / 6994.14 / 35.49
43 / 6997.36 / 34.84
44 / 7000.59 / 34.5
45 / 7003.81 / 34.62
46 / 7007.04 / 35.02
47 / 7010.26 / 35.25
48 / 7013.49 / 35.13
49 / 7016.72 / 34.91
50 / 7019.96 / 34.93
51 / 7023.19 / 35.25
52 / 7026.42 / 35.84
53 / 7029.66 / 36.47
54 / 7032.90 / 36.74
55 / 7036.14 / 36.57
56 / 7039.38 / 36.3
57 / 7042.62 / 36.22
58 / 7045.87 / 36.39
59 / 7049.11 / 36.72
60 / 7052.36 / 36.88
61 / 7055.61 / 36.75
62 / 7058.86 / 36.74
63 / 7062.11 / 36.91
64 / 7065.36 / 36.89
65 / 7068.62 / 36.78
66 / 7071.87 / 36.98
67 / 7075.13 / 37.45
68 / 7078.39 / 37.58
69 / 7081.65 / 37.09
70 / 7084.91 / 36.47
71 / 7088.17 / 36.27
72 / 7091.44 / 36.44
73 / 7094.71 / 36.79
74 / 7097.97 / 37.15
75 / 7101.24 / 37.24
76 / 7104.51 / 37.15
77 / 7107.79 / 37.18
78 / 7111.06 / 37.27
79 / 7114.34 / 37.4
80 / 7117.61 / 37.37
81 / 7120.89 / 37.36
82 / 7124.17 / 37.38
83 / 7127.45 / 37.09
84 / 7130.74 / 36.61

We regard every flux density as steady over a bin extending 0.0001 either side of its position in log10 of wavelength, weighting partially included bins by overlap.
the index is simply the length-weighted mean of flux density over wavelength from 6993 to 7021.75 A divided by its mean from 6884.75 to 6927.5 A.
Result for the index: 0.9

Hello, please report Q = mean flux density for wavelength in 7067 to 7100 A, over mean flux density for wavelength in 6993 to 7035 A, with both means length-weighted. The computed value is 1.0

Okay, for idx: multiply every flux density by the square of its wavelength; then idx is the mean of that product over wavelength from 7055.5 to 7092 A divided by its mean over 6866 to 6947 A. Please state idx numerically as 1.04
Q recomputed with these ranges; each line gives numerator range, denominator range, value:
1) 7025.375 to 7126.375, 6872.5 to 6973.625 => 0.99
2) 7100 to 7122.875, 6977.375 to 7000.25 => 1.05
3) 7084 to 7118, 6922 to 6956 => 1.00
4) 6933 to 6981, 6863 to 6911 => 0.98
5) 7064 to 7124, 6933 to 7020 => 1.03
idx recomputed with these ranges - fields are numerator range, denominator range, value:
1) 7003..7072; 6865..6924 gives 1.01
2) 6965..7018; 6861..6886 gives 0.98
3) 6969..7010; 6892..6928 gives 0.98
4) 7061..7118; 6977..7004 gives 1.07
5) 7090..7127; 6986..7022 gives 1.09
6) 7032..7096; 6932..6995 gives 1.03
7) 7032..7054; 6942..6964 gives 1.01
